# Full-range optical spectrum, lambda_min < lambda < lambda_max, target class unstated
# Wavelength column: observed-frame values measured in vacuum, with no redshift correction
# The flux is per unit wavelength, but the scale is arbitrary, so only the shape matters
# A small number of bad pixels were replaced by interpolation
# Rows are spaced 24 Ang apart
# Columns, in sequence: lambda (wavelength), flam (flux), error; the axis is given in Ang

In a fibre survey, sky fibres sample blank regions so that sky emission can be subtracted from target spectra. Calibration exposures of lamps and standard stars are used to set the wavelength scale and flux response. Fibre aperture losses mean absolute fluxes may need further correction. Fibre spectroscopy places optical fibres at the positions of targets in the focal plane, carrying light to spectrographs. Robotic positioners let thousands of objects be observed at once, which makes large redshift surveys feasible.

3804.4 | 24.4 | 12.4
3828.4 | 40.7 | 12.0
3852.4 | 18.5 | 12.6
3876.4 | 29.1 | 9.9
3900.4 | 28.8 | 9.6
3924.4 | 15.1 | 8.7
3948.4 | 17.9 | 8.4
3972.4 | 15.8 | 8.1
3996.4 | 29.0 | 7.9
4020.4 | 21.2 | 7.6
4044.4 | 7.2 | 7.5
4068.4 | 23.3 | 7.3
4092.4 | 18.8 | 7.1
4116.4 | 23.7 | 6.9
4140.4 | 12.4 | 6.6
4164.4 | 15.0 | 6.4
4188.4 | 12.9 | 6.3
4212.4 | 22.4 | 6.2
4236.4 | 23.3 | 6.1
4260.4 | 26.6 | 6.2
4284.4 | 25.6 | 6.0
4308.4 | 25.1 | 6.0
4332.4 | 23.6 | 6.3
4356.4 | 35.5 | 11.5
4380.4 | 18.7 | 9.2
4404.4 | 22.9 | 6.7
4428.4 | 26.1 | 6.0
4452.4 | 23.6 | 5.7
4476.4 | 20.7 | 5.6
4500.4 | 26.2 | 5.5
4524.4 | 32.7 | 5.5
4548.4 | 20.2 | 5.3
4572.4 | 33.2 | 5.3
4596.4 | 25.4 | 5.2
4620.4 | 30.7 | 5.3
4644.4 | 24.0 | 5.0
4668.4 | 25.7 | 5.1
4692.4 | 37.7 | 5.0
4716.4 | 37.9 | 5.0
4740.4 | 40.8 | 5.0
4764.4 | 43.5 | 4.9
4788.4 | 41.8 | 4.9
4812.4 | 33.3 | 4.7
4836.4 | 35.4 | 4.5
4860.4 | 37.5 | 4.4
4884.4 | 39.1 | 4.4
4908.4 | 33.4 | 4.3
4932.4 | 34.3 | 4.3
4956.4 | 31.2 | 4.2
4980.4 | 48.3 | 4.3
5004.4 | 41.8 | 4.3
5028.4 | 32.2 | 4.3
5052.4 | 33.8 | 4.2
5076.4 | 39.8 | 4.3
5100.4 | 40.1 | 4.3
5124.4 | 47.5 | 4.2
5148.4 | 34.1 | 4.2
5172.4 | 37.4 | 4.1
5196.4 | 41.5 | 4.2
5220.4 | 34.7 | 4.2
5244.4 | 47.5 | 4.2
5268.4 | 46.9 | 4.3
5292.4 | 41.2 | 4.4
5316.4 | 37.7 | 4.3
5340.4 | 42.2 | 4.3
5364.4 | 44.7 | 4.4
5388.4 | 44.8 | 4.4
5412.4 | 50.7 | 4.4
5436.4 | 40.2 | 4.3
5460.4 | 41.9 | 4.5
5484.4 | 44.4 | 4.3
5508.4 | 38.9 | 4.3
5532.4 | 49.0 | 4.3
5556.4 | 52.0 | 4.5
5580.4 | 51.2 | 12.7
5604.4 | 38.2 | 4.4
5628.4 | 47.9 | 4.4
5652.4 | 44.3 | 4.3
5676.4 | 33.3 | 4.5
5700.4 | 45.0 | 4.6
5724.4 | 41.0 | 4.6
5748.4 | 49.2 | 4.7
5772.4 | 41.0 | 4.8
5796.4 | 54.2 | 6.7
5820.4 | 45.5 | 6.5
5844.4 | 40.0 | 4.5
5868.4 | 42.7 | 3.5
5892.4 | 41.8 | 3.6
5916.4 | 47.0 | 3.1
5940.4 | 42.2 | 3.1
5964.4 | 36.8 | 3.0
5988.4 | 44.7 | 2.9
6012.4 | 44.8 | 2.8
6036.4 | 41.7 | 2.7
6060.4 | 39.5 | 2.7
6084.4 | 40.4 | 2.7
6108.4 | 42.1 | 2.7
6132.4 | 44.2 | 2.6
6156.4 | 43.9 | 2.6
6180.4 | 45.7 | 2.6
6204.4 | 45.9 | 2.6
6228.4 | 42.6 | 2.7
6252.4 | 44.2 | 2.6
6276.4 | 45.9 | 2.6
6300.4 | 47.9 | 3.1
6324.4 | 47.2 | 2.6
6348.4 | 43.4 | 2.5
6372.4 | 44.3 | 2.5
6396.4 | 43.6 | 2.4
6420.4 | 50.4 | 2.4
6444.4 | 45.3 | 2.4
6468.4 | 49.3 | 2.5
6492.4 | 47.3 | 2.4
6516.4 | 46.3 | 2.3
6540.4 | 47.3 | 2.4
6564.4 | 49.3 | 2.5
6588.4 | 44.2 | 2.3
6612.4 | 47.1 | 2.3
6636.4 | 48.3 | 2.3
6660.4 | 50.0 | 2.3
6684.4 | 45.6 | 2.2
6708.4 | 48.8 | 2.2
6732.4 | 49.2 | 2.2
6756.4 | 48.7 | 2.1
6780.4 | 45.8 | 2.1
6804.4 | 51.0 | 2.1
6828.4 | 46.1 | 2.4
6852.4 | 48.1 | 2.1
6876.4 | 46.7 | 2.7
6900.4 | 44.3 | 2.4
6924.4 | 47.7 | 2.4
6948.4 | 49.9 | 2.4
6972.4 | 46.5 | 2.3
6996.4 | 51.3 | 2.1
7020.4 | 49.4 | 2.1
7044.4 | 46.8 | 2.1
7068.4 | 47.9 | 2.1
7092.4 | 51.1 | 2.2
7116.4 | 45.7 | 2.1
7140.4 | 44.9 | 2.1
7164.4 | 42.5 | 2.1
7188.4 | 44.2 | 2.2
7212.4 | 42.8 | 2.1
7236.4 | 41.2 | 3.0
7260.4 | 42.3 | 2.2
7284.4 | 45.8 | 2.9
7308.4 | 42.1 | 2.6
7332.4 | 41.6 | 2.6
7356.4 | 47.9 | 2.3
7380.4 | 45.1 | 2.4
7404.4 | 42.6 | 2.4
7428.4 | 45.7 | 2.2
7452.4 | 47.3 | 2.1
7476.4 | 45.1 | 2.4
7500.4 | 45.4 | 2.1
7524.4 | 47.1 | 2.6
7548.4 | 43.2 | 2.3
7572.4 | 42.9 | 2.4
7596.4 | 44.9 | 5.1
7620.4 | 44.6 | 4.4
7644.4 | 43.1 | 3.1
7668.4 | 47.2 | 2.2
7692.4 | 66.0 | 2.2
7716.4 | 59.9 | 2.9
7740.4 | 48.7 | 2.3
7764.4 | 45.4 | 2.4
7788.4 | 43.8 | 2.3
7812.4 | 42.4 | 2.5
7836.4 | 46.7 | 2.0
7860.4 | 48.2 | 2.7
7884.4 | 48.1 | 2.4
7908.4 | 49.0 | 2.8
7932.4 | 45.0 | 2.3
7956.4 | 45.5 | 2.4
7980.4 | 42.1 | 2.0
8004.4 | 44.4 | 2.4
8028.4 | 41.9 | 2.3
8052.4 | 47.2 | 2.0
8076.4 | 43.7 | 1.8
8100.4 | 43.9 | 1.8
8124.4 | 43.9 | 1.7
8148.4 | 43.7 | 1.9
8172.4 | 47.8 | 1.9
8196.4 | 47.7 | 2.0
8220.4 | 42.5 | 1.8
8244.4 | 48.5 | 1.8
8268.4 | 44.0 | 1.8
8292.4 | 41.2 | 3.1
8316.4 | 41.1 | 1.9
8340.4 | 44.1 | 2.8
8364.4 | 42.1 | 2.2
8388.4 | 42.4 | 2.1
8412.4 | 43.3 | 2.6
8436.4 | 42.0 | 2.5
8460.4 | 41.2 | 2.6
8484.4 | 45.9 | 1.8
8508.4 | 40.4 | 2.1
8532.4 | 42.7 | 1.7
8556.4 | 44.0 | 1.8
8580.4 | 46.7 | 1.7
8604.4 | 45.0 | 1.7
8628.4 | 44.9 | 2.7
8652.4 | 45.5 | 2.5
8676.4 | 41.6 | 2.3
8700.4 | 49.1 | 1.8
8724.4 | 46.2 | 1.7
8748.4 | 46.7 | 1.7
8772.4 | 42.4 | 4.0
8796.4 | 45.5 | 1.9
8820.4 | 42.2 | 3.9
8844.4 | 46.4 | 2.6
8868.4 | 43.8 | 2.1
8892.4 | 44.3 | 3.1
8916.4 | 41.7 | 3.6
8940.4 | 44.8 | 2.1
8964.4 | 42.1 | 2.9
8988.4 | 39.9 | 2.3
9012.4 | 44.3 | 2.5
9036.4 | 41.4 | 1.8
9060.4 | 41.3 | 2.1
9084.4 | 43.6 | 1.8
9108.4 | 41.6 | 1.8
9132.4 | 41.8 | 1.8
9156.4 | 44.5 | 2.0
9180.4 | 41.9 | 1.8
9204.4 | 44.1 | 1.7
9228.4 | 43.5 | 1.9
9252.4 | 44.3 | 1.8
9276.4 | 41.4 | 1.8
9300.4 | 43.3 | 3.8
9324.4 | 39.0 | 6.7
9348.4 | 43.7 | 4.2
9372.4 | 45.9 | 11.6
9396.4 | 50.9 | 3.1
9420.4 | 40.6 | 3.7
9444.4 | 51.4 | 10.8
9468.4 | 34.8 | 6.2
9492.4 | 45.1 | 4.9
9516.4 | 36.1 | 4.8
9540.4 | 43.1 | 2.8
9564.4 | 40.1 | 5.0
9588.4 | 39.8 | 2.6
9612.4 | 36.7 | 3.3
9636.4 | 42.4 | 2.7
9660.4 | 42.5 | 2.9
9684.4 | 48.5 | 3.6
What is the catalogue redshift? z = 0.17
